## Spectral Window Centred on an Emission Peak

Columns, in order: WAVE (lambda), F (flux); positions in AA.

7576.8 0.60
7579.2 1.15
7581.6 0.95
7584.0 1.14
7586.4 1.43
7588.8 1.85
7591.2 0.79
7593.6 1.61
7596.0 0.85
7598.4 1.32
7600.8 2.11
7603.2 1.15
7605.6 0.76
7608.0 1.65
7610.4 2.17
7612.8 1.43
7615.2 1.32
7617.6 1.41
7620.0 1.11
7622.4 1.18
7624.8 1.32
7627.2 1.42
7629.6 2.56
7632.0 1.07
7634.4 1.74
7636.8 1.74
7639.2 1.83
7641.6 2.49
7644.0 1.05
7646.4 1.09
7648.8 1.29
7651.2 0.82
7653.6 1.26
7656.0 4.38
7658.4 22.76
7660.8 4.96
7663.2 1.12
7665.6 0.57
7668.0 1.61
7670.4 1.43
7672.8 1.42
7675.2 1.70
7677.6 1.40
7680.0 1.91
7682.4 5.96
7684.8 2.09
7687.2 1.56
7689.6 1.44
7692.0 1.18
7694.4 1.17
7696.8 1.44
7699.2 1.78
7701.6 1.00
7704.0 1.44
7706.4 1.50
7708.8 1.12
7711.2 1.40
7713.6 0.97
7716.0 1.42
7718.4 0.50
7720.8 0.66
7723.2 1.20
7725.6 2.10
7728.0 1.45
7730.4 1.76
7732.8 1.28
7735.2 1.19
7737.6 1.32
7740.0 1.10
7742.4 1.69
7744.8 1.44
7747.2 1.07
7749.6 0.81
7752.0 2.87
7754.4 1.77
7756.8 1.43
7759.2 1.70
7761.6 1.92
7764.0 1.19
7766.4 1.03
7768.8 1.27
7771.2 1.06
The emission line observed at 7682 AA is [N II]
